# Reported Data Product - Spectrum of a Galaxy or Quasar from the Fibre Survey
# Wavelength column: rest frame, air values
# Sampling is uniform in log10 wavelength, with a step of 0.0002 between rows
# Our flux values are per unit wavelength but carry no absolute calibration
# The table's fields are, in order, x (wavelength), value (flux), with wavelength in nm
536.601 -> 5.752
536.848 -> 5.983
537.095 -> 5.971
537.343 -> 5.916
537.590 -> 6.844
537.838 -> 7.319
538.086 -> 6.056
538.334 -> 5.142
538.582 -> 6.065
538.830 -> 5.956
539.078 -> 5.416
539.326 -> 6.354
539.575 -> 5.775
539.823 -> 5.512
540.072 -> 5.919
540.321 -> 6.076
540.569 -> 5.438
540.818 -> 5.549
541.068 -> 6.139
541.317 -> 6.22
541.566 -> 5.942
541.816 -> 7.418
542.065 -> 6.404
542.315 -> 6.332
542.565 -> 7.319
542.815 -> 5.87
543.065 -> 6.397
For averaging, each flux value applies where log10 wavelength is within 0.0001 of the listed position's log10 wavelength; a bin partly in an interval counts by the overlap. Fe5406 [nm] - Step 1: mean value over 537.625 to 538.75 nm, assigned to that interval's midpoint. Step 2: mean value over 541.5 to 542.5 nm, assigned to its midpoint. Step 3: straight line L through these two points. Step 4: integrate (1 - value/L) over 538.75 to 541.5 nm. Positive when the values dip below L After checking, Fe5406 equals 0.236 nm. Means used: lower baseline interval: 6.19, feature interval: 5.85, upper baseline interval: 6.6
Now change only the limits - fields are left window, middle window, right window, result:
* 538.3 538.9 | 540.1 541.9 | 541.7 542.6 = 0.12 nm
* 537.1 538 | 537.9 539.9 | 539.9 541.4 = 0.14 nm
